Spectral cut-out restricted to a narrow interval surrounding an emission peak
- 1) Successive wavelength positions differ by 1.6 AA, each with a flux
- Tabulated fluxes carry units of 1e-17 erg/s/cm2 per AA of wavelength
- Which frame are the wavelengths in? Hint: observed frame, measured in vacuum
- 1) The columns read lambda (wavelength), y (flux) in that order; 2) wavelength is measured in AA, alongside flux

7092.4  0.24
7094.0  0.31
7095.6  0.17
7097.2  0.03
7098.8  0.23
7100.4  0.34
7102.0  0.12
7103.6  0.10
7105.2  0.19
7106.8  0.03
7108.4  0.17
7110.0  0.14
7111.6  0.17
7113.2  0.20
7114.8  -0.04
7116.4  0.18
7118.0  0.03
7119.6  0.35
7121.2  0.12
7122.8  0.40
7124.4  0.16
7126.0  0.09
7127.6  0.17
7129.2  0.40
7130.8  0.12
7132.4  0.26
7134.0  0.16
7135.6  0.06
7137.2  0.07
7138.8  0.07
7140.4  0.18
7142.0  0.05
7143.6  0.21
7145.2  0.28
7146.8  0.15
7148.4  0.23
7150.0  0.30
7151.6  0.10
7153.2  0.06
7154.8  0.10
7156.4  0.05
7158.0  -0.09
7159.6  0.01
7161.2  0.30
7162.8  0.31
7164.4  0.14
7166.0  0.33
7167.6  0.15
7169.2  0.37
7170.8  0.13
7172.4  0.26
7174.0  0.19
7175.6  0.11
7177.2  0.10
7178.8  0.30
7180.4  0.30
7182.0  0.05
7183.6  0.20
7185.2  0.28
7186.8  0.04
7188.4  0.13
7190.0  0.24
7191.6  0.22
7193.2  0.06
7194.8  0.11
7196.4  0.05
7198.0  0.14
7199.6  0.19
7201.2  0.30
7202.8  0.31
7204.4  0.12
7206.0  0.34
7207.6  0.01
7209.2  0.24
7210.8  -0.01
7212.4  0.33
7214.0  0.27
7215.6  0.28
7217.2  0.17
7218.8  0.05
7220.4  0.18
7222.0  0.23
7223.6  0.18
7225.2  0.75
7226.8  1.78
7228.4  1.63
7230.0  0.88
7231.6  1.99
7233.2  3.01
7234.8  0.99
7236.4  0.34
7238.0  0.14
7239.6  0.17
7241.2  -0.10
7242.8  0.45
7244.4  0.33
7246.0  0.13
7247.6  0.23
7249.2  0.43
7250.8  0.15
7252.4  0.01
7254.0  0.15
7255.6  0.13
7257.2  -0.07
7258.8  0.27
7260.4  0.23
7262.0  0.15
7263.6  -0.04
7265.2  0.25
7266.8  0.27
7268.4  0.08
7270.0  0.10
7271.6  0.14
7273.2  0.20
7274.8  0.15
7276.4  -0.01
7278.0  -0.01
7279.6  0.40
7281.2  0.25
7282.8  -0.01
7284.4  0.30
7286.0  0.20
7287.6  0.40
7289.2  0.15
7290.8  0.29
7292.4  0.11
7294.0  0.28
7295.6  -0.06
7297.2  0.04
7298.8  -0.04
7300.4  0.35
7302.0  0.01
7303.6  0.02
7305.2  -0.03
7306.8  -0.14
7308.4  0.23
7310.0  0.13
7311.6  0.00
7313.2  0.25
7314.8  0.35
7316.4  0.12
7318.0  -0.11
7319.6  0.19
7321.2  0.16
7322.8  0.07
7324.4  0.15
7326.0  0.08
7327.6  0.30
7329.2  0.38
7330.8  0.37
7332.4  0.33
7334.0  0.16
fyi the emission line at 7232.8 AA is [O II]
